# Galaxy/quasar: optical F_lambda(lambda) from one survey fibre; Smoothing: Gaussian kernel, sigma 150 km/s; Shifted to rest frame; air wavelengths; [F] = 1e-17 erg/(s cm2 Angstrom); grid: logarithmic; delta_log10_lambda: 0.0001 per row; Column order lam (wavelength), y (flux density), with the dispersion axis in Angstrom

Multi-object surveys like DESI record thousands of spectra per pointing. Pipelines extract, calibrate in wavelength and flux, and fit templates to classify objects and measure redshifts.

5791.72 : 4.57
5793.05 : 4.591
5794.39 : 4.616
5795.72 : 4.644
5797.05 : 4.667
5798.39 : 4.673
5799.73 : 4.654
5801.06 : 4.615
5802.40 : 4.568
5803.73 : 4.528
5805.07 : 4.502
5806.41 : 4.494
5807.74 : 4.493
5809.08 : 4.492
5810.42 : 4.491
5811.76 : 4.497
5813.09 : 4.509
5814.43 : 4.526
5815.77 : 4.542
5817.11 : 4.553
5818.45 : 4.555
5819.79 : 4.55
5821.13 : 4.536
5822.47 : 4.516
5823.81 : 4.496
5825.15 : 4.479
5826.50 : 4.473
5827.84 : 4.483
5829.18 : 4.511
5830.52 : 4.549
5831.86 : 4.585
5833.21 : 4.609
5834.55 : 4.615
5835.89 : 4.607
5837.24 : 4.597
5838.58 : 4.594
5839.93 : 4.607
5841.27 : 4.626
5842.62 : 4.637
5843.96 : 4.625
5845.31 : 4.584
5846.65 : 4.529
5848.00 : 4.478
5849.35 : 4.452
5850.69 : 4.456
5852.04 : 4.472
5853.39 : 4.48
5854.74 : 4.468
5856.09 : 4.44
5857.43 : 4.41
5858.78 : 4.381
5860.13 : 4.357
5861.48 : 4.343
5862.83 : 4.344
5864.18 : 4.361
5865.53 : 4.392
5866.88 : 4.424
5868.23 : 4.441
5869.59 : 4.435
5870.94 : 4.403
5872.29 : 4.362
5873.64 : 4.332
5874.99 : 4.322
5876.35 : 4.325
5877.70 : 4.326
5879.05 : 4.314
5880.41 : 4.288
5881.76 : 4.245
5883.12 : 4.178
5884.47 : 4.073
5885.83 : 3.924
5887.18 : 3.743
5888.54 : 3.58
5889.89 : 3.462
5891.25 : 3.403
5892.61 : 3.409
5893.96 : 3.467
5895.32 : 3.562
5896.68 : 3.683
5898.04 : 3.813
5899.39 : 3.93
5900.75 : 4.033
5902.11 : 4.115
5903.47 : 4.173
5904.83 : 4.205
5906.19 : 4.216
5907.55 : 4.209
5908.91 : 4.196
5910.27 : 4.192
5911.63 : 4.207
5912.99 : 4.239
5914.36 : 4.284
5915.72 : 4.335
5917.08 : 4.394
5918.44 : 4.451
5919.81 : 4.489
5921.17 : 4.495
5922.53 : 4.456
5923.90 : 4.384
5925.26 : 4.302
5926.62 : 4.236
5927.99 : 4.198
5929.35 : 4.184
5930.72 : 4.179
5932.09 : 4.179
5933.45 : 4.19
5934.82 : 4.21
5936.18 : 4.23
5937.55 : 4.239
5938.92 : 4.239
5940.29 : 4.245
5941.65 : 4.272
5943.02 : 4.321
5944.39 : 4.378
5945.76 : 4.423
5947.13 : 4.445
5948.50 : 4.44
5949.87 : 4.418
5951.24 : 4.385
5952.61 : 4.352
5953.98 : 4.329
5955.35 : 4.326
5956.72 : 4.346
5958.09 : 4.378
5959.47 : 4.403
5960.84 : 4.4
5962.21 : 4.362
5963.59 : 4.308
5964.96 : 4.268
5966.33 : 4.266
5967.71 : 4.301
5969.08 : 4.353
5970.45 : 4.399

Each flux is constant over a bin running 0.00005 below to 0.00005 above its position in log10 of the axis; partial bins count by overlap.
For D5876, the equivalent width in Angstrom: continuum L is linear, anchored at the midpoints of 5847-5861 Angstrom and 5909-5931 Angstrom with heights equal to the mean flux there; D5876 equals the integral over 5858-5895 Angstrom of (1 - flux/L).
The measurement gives 2.26 Angstrom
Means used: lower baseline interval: 4.44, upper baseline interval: 4.31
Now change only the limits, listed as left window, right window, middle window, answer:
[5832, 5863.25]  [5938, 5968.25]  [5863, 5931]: 4.4 Angstrom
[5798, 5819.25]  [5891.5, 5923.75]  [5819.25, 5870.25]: -1.3 Angstrom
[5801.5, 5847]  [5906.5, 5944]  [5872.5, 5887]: 0.6 Angstrom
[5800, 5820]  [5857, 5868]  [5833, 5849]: -0.5 Angstrom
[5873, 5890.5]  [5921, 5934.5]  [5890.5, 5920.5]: 1.0 Angstrom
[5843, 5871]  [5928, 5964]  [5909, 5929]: 0.1 Angstrom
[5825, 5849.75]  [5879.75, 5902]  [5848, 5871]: -0.9 Angstrom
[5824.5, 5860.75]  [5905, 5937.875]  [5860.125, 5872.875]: 0.2 Angstrom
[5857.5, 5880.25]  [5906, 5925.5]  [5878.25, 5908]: 3.0 Angstrom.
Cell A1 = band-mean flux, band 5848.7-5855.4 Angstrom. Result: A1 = 4.47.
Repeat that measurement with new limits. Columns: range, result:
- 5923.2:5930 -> 4.26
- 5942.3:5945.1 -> 4.34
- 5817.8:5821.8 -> 4.55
